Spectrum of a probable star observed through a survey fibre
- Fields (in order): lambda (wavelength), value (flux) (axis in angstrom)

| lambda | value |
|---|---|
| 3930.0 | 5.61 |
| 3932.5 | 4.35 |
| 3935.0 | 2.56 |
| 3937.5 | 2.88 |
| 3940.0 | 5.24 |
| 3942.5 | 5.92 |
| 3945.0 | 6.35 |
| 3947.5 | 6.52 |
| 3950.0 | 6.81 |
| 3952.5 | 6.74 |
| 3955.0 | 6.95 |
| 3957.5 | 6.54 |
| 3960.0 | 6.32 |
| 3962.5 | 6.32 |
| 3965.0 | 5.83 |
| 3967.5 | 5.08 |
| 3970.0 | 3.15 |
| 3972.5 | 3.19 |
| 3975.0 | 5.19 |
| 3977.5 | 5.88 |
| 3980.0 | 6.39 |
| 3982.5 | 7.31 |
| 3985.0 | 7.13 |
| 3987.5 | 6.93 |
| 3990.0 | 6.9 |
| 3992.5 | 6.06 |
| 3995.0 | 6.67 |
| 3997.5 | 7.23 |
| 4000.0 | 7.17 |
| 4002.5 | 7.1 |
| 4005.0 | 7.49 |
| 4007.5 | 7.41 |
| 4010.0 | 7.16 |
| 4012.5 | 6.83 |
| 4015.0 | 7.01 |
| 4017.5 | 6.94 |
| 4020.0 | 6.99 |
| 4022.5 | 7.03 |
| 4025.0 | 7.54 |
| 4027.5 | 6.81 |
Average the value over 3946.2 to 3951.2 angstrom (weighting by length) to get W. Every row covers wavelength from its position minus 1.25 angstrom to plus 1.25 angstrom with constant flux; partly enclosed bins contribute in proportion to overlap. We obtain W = 6.66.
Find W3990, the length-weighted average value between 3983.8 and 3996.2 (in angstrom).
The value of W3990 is 6.74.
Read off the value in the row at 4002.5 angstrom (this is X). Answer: 7.1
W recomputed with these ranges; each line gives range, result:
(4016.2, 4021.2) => 6.97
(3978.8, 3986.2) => 6.95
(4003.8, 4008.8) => 7.45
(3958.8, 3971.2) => 5.34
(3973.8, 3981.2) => 5.82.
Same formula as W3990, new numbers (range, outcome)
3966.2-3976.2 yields 4.16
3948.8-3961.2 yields 6.67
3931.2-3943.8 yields 4.2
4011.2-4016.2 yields 6.92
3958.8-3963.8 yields 6.32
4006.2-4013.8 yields 7.13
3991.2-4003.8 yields 6.85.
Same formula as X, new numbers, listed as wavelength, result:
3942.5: 5.92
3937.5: 2.88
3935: 2.56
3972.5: 3.19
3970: 3.15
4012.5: 6.83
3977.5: 5.88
